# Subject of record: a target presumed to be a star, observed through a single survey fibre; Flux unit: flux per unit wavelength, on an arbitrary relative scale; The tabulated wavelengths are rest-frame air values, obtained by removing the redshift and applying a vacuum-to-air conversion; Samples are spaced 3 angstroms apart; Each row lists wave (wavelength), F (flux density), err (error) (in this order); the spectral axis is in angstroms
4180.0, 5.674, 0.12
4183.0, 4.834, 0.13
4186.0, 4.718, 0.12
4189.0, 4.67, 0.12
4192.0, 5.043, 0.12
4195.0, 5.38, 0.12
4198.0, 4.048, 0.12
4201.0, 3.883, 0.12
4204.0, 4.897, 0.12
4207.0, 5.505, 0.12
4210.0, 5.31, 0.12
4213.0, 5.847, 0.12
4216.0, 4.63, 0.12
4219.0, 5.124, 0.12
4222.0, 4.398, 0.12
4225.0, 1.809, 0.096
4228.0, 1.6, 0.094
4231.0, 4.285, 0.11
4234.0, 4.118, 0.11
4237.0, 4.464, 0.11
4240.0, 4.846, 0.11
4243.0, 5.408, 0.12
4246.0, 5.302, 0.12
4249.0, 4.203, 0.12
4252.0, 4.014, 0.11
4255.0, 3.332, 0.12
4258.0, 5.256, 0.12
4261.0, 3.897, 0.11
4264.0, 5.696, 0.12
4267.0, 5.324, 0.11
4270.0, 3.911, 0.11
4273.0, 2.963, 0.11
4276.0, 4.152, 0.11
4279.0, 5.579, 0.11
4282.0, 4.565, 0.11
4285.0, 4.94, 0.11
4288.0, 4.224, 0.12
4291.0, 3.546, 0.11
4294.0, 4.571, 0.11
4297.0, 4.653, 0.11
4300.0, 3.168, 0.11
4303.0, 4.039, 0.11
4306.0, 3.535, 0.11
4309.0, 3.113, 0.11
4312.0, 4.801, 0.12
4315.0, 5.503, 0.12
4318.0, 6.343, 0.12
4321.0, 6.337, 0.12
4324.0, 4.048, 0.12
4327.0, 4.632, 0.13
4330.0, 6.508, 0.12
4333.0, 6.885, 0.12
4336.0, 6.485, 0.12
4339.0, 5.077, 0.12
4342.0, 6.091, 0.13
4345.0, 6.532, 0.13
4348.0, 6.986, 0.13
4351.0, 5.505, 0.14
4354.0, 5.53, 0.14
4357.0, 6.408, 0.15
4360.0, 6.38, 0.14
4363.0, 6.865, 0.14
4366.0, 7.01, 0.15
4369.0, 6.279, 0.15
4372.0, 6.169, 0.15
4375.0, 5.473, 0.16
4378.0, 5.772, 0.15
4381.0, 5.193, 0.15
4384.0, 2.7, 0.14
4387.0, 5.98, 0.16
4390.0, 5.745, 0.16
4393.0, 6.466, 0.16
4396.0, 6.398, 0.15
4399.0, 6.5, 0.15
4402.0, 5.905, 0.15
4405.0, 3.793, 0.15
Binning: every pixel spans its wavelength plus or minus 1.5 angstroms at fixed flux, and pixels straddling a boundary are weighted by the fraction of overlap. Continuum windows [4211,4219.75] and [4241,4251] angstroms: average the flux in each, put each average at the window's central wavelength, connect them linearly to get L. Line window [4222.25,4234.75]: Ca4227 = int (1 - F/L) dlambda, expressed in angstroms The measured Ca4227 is 5.0 angstroms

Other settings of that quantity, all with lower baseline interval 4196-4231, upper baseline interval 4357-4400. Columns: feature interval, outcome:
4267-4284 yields 1.9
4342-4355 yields -1.2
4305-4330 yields 2.0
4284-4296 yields 1.8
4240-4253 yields -0.4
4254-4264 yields 0.7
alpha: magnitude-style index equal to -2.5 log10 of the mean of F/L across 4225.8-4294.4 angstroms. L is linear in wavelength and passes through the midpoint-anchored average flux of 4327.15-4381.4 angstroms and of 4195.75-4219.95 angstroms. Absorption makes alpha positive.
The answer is 0.23 mag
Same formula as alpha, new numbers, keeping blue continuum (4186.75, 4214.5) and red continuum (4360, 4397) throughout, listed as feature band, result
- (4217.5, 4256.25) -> 0.251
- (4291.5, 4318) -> 0.270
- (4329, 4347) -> -0.115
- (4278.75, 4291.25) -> 0.175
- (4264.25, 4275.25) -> 0.237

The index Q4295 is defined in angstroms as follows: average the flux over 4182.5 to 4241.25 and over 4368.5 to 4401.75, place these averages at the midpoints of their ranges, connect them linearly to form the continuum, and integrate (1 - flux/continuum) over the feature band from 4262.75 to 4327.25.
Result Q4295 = 6.74 angstroms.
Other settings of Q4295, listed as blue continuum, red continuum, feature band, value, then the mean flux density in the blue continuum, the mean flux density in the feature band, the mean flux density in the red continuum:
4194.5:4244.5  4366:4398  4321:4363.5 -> -4.7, 4.43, 5.99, 5.7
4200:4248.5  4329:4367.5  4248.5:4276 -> 4.1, 4.46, 4.28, 6.33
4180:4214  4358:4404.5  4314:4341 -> -0.8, 4.94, 5.77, 5.88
